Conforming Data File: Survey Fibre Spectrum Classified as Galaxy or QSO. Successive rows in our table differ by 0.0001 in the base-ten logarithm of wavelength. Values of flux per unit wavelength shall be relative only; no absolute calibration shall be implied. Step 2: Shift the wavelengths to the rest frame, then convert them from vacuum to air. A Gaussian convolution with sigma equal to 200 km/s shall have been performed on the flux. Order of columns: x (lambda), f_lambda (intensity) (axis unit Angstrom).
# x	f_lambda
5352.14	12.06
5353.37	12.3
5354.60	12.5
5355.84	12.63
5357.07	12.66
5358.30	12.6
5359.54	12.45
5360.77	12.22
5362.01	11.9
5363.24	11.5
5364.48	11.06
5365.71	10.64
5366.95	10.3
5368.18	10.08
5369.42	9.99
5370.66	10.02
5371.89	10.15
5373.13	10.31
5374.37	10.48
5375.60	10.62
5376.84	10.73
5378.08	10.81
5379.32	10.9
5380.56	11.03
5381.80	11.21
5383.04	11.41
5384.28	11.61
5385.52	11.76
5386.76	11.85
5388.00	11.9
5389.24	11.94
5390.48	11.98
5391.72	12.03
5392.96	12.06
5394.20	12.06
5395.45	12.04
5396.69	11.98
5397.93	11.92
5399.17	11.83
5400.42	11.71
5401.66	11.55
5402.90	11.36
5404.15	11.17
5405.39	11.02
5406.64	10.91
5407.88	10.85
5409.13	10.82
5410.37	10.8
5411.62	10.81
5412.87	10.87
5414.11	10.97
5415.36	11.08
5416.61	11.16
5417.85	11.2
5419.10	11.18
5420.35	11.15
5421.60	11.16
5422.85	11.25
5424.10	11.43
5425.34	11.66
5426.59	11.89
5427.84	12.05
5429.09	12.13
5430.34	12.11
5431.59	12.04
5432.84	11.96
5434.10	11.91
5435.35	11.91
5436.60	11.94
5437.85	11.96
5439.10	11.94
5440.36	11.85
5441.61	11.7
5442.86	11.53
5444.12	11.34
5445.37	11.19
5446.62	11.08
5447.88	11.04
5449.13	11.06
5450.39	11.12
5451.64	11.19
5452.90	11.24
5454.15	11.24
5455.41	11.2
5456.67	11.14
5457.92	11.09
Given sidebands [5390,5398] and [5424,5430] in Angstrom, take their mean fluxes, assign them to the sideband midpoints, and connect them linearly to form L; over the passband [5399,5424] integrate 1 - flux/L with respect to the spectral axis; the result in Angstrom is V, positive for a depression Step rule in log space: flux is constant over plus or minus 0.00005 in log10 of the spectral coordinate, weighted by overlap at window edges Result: 1.7 Angstrom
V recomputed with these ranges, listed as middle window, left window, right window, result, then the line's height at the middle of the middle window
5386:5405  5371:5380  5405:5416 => -1.88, 10.8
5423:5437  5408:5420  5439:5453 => -0.92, 11.2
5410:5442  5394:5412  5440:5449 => -0.50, 11.4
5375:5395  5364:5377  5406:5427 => -1.66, 10.6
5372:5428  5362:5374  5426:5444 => -0.77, 11.2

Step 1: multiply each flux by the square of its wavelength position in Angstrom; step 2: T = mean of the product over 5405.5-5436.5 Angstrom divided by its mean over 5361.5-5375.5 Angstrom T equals 1.1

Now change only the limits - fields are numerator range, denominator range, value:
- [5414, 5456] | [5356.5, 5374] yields 1.06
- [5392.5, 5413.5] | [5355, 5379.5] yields 1.04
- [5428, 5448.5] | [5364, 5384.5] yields 1.13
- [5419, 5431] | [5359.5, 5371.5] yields 1.09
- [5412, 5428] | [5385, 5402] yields 0.96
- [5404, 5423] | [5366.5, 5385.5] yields 1.05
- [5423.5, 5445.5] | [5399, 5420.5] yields 1.07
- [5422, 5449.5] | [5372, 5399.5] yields 1.04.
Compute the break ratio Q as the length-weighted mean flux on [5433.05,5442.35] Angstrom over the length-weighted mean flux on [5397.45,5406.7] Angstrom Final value 1.04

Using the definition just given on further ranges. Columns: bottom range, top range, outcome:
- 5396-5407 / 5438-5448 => 1.00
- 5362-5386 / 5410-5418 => 1.02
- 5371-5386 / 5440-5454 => 1.04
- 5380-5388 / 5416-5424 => 0.97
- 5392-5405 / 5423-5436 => 1.01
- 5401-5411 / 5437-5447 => 1.05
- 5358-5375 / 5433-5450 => 1.06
